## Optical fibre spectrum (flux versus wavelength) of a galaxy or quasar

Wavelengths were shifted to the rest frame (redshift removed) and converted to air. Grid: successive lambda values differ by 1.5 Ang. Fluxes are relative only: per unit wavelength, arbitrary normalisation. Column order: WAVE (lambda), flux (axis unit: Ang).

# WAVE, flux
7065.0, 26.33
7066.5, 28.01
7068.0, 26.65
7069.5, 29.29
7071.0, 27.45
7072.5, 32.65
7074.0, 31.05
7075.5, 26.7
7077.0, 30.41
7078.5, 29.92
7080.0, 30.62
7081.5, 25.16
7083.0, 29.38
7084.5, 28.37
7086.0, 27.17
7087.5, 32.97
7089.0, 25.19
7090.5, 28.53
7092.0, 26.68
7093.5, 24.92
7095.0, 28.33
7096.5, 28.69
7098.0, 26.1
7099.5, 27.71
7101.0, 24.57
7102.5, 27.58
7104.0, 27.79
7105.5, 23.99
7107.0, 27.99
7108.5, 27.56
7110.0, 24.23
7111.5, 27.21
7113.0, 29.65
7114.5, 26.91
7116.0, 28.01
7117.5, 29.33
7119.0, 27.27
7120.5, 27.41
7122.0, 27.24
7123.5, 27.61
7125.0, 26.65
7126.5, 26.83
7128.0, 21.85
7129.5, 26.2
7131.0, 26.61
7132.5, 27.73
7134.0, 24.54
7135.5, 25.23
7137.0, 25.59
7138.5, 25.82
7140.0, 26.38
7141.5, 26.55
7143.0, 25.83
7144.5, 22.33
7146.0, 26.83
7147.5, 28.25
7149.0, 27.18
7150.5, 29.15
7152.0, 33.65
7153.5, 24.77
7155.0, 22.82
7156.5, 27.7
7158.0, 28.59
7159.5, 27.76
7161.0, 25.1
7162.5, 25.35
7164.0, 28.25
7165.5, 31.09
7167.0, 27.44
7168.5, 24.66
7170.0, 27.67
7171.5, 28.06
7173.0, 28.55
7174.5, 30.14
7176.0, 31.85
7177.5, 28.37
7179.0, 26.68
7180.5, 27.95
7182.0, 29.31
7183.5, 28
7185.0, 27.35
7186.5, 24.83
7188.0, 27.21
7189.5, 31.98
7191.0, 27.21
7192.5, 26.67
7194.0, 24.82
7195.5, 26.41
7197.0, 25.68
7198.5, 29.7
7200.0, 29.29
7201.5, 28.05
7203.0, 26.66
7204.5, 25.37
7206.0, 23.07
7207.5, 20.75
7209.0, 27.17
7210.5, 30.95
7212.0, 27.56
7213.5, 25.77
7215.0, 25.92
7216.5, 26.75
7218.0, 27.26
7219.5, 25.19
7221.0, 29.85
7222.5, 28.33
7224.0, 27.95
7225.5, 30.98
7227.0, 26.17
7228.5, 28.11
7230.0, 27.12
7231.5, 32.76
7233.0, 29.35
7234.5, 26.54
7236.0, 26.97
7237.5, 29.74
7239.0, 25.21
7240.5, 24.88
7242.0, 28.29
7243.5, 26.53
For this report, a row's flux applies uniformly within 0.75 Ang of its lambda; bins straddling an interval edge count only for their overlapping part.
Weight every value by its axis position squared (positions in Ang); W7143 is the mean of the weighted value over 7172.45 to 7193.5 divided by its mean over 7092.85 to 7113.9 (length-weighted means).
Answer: 1.07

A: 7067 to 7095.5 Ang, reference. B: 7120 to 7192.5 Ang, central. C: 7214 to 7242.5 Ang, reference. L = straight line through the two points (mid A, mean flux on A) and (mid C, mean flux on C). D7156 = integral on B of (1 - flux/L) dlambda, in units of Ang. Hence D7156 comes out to 2.4 Ang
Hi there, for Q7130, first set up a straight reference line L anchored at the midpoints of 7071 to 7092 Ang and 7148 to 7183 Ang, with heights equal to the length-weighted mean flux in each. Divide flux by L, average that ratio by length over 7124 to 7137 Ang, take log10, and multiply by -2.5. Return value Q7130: 0.10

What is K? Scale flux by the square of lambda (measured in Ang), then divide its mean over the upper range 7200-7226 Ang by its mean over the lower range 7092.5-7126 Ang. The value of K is 1.0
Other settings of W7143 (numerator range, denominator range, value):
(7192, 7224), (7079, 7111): 1.01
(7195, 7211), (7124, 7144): 1.05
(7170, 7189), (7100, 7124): 1.06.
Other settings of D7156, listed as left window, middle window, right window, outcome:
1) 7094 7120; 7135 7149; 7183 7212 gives 0.6 Ang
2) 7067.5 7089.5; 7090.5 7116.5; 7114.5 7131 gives 0.7 Ang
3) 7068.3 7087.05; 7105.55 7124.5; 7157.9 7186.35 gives 0.8 Ang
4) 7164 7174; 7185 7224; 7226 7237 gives 1.7 Ang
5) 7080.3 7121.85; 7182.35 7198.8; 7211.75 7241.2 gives 0.2 Ang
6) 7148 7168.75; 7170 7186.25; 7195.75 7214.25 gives -0.8 Ang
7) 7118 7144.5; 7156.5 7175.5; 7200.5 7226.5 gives -0.9 Ang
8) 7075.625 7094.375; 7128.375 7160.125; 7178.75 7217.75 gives 1.1 Ang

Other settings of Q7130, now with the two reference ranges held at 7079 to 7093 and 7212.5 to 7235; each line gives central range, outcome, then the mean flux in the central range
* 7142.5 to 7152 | 0.03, 27.2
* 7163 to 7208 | 0.02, 27.5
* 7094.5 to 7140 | 0.06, 26.7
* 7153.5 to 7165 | 0.06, 26.5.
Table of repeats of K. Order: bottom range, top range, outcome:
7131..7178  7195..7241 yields 1.02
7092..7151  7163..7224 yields 1.05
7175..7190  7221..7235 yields 1.03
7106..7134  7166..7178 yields 1.07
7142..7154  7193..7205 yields 1.00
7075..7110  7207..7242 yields 1.03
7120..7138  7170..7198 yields 1.08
